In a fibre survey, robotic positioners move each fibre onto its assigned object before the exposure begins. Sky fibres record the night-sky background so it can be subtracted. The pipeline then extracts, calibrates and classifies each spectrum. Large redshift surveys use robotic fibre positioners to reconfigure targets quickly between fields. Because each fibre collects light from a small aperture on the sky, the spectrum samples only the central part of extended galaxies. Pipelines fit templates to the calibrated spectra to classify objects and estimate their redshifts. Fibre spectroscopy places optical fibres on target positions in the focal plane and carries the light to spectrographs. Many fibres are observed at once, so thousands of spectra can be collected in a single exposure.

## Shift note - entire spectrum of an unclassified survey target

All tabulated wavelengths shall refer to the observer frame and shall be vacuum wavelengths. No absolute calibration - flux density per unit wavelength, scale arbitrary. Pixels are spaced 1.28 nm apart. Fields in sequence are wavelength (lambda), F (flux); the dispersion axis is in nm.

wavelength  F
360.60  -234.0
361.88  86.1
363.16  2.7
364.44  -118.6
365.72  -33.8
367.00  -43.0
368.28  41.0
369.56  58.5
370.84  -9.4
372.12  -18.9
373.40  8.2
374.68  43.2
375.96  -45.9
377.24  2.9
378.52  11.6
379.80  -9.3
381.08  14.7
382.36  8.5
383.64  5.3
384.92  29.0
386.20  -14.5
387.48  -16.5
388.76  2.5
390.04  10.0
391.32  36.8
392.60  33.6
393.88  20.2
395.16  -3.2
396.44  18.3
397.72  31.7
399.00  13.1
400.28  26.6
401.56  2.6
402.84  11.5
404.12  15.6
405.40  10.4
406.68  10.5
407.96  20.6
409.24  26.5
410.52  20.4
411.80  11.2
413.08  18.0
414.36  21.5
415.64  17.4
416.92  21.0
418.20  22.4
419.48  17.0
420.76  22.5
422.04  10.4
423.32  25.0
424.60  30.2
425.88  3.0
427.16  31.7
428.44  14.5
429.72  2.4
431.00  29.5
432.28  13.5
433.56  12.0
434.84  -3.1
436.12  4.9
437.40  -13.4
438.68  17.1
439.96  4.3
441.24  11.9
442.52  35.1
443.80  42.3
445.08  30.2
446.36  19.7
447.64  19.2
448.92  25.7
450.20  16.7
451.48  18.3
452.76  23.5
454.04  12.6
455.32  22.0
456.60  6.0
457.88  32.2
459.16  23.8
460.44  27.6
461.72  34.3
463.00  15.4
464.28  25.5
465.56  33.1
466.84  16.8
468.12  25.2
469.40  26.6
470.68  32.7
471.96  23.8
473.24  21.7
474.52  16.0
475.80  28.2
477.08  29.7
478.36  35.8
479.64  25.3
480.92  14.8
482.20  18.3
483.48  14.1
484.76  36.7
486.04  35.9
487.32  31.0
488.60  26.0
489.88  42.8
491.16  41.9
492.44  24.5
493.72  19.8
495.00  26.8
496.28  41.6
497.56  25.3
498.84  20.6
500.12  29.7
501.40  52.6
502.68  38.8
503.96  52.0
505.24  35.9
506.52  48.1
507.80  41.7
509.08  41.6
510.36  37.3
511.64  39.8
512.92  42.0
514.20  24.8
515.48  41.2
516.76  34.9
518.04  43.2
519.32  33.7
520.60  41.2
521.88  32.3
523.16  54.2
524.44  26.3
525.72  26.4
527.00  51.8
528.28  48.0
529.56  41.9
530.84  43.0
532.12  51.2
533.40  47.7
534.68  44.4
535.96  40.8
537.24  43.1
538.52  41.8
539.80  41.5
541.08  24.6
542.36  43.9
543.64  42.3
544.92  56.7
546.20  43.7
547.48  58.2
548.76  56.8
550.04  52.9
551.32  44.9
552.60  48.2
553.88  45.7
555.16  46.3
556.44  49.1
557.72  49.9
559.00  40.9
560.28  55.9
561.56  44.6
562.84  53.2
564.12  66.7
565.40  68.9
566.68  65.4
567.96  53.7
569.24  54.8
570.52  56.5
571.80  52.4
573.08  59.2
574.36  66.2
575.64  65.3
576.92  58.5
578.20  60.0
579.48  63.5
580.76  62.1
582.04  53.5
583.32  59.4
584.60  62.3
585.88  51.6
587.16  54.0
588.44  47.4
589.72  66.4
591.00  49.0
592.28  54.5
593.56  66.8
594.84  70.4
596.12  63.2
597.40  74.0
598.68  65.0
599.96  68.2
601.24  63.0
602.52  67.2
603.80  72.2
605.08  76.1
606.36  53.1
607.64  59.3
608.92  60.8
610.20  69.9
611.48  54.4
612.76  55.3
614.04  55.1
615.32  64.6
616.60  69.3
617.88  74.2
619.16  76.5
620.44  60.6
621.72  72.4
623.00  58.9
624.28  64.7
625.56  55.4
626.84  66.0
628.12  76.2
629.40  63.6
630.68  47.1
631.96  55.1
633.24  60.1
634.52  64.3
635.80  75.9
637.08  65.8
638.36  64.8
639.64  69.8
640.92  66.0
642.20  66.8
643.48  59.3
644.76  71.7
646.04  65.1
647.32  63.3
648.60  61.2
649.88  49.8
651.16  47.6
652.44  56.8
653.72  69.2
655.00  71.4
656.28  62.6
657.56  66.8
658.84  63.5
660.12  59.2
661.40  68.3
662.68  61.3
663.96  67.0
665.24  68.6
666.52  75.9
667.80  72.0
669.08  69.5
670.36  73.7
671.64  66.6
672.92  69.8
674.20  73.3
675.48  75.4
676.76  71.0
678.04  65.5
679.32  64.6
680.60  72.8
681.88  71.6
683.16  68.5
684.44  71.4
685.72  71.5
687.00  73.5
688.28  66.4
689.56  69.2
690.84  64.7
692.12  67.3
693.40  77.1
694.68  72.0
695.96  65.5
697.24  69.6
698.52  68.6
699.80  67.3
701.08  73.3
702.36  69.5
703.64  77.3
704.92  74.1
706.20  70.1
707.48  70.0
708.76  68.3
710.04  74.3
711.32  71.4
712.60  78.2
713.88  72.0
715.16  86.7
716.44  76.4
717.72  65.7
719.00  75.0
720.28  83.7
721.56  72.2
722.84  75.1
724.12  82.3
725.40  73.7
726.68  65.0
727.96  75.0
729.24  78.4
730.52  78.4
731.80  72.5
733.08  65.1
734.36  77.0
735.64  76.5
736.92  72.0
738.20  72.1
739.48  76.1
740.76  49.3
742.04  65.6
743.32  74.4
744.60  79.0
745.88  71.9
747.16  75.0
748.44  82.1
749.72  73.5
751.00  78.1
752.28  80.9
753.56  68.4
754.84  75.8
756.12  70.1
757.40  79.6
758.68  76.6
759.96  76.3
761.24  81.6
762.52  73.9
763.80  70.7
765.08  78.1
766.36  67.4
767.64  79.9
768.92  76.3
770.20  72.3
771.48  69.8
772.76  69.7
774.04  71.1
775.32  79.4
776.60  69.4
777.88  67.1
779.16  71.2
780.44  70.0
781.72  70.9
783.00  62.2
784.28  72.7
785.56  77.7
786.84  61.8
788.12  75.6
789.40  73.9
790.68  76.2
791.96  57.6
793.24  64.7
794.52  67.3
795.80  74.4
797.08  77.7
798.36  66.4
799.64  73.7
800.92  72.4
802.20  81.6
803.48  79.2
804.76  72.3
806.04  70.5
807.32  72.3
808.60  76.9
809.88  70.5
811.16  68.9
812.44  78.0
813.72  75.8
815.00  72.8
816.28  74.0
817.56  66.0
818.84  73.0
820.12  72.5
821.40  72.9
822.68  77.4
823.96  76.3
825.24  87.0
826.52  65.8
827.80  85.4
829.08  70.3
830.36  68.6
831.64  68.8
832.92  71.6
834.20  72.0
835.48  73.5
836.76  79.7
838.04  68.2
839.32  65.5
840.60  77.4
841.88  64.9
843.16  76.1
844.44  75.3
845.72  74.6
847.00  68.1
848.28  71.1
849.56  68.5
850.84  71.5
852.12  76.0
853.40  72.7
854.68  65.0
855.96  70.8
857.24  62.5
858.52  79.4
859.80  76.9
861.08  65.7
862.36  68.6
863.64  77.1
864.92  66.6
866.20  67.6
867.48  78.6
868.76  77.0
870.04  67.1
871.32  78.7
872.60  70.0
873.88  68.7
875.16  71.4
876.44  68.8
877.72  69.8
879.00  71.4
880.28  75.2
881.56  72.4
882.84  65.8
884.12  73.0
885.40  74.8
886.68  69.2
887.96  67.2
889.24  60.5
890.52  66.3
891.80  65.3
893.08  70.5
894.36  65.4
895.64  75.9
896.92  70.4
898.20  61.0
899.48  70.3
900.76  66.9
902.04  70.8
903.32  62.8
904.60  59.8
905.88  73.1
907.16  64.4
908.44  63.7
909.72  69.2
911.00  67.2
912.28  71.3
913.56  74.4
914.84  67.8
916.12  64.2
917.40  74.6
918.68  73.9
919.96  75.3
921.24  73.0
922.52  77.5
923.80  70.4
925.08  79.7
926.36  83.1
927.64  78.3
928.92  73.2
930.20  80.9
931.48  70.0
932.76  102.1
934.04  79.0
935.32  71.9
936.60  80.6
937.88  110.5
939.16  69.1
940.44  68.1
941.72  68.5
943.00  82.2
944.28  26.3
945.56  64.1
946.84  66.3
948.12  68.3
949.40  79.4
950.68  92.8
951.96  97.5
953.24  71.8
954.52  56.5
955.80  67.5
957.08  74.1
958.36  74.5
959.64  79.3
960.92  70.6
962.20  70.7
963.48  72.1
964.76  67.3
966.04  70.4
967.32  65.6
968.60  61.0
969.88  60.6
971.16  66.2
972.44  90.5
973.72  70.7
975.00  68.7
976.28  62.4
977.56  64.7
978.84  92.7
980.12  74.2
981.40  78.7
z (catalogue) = 0.26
